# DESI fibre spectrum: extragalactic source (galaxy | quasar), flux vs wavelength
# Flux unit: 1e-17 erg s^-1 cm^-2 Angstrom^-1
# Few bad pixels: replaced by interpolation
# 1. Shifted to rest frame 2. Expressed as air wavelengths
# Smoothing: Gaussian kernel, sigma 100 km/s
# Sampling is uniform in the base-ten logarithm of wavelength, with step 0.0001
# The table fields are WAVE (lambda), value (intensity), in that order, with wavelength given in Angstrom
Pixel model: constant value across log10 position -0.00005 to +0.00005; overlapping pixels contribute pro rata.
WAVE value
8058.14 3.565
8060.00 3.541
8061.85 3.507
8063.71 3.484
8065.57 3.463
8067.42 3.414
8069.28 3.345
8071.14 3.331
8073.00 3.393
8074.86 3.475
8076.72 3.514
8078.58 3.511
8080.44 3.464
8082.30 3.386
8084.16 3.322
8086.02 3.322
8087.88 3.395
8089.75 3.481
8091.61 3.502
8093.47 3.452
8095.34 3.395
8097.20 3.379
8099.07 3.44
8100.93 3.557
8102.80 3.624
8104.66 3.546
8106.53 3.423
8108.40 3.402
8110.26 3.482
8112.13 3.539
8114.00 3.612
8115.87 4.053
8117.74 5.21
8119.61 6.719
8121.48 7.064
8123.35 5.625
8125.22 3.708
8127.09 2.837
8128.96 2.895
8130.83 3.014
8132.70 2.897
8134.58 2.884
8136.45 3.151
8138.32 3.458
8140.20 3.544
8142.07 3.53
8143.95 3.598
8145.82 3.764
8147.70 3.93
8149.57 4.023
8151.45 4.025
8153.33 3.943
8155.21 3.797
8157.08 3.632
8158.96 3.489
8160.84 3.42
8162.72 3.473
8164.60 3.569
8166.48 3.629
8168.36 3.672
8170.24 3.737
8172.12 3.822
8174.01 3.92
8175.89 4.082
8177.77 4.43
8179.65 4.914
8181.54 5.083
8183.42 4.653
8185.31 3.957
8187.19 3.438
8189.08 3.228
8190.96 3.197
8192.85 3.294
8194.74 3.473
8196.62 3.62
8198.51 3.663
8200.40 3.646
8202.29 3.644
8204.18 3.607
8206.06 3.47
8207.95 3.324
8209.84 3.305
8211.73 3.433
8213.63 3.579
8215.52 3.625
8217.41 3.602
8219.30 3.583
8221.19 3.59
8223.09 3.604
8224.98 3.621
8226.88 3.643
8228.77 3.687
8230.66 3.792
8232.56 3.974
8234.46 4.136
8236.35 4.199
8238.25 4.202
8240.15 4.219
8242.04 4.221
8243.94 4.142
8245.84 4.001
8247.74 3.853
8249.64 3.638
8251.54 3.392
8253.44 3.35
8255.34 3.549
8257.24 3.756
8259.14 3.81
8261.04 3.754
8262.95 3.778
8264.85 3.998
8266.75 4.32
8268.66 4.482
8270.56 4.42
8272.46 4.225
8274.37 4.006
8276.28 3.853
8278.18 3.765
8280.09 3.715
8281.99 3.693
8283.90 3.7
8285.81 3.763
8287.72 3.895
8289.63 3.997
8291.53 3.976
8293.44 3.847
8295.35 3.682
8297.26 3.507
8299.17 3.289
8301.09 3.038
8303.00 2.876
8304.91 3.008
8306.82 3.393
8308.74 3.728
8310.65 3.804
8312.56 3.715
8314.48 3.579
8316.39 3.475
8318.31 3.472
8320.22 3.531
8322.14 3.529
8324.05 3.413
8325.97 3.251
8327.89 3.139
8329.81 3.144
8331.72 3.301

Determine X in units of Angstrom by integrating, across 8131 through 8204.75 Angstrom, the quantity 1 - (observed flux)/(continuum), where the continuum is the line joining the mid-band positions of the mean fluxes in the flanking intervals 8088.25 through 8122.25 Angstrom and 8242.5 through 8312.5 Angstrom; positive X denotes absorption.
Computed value 3.4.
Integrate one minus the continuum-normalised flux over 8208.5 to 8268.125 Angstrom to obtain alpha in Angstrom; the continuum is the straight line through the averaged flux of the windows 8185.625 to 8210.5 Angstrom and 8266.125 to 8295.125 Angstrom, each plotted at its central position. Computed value -1.2 Angstrom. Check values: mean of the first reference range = 3.47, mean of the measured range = 3.79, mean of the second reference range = 3.97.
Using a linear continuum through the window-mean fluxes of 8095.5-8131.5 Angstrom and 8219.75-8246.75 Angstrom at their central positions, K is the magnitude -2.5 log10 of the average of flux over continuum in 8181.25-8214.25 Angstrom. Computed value 0.09 mag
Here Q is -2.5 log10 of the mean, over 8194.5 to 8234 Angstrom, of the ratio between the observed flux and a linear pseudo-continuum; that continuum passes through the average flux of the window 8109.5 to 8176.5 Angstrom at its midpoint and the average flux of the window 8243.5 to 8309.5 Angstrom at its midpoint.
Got 0.06 mag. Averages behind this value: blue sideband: 3.85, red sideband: 3.74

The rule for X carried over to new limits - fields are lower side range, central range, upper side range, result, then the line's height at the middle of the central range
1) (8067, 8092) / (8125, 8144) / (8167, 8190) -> 2.95 Angstrom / 3.78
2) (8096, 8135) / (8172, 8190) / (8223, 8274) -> -1.16 Angstrom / 3.92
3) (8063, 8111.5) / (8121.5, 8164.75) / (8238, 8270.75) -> -0.56 Angstrom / 3.6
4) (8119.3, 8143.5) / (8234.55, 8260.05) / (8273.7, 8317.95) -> -1.30 Angstrom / 3.69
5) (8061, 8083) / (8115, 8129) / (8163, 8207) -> -4.99 Angstrom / 3.6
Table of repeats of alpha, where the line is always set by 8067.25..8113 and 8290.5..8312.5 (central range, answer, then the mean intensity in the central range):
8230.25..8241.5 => -2.1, 4.11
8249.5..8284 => -3.8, 3.86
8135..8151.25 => -0.8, 3.62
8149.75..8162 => -1.0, 3.73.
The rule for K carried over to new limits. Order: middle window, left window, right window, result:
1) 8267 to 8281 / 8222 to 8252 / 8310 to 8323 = -0.09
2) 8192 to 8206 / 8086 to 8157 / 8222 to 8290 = 0.08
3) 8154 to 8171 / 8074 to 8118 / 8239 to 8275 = 0.03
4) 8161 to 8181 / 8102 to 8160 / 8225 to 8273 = -0.01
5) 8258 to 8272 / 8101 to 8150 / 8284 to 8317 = -0.13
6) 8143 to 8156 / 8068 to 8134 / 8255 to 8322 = -0.04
